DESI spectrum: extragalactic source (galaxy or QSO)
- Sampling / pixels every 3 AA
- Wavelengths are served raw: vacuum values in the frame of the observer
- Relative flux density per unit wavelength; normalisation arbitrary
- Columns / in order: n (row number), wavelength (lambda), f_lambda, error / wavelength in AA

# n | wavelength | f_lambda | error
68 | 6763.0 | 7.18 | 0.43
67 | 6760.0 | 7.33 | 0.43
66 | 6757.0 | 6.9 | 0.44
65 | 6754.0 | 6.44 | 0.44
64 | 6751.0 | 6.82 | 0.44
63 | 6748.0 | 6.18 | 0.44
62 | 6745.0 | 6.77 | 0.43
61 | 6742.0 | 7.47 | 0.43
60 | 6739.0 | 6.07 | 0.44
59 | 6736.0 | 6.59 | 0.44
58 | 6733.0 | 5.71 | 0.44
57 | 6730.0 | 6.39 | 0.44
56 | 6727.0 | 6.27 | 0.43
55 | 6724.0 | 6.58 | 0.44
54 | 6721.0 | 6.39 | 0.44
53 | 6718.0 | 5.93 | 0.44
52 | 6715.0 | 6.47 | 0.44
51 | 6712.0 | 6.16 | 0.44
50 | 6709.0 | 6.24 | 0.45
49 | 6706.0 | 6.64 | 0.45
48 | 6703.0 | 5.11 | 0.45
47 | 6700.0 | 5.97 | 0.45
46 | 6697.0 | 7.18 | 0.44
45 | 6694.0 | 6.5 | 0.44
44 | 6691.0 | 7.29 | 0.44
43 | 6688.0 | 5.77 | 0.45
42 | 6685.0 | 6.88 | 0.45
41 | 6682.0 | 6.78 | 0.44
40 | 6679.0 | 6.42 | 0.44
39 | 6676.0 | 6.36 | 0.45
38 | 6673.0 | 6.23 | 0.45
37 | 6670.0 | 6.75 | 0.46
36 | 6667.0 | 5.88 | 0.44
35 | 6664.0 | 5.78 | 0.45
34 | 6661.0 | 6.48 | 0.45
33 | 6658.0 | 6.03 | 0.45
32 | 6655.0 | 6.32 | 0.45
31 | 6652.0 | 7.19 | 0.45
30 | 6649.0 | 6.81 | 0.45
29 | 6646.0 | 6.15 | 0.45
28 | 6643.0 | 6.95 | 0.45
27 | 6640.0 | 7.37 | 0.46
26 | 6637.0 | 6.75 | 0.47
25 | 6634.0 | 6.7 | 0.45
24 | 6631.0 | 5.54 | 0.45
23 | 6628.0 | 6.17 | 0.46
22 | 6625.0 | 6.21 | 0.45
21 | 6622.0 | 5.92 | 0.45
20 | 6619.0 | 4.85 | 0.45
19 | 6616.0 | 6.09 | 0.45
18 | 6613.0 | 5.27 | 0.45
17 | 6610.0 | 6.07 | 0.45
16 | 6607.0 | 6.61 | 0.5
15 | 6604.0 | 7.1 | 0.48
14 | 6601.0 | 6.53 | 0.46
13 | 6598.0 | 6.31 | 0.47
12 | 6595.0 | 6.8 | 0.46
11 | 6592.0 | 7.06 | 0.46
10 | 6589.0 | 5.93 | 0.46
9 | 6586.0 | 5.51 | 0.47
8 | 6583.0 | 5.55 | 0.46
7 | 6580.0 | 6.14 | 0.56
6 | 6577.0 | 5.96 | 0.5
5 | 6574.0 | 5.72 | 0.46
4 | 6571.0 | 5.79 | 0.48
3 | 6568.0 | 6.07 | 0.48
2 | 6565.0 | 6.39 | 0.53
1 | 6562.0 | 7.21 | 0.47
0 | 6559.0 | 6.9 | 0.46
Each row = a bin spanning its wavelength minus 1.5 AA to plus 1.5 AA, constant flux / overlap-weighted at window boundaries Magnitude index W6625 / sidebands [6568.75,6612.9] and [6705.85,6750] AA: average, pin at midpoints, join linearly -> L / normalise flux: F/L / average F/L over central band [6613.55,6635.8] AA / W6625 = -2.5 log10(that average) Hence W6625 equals 0.06 mag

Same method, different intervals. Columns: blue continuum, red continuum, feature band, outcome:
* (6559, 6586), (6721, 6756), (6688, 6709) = 0.00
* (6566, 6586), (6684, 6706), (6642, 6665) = -0.05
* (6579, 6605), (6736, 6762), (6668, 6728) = 0.04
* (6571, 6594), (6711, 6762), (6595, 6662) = -0.04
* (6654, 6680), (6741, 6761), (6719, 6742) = 0.05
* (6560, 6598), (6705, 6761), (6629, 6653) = -0.06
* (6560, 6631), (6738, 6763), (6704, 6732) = 0.06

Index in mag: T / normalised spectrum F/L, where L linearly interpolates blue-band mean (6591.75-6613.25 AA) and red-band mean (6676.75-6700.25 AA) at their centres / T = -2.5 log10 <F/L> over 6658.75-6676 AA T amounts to 0.06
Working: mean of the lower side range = 6.5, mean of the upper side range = 6.62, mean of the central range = 6.23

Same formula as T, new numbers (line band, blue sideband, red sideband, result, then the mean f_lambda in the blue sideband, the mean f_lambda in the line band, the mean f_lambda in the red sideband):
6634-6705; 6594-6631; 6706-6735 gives -0.05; 6.13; 6.48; 6.26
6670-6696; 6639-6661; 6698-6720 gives -0.03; 6.66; 6.55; 6.11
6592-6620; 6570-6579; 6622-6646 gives -0.02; 5.84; 6.25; 6.47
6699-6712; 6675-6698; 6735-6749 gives 0.11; 6.64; 6.01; 6.63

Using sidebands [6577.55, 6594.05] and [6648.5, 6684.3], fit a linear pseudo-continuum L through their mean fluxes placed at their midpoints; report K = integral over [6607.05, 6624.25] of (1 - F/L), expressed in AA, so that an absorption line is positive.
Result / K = 1.2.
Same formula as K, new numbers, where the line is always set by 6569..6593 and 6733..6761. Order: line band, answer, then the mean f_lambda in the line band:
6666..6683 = -0.2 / 6.41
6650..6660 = -0.4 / 6.53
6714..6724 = 0.4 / 6.3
